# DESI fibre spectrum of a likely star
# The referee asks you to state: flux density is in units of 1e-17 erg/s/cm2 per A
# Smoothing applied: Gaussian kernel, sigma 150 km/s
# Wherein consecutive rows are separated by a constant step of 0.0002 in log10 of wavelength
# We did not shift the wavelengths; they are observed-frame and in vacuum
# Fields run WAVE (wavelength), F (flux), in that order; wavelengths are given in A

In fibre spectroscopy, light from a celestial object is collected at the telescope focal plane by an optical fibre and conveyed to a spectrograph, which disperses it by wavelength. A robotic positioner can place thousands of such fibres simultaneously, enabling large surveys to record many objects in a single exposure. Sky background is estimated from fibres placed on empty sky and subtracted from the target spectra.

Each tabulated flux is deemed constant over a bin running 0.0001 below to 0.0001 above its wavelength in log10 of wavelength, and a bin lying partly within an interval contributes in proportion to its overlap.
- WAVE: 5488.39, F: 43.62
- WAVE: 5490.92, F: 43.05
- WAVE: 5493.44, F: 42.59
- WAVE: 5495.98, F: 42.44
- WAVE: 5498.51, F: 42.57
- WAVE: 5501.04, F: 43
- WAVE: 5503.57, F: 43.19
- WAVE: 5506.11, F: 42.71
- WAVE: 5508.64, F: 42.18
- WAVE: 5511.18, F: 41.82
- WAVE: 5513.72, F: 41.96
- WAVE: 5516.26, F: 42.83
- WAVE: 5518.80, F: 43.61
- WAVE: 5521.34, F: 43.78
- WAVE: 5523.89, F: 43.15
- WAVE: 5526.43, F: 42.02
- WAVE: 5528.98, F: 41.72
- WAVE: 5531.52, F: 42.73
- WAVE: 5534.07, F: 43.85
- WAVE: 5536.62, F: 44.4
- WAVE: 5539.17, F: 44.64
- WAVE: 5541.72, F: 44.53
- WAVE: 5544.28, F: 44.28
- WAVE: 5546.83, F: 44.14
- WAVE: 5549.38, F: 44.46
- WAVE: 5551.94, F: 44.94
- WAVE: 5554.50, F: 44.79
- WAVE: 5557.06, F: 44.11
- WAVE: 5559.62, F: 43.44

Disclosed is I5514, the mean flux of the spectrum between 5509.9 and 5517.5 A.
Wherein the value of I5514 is 42.2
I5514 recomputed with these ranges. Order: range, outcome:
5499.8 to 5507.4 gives 43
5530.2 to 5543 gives 44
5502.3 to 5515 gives 42.4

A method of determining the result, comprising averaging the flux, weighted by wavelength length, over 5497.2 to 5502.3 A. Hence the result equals 42.8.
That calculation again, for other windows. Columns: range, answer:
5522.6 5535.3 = 42.7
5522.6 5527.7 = 42.6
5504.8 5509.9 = 42.5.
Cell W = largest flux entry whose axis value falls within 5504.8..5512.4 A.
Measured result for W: 42.71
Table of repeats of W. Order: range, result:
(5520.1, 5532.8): 43.78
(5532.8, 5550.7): 44.64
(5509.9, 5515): 41.96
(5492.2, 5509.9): 43.19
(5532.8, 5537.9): 44.4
